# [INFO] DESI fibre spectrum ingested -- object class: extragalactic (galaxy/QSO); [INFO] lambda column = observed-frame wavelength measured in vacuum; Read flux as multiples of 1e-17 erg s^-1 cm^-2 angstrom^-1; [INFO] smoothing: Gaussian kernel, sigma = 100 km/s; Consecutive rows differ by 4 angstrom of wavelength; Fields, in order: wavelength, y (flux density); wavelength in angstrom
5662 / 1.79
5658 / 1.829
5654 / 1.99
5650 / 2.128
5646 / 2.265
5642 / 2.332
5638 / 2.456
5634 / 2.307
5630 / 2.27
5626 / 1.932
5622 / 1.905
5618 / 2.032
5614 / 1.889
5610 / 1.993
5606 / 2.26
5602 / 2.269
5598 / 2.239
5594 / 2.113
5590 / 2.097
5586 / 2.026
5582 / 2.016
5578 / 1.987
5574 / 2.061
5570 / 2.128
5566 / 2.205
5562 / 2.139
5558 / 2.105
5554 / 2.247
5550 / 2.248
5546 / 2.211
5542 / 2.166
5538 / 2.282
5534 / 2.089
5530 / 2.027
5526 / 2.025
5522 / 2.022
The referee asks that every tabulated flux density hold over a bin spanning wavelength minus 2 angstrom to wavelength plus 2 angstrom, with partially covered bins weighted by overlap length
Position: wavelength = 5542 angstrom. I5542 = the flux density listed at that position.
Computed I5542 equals 2.166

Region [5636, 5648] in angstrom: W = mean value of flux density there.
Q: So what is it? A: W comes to 2.35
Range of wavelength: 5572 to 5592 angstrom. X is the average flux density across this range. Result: 2.04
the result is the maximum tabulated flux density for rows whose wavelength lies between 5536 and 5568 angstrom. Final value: 2.282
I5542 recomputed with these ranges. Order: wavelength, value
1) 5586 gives 2.026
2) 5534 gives 2.089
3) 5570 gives 2.128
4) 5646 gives 2.265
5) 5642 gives 2.332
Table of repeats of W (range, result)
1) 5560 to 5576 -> 2.13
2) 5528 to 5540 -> 2.13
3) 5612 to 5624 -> 1.94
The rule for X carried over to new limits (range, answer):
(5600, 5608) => 2.26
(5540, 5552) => 2.21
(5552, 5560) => 2.18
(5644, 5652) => 2.2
